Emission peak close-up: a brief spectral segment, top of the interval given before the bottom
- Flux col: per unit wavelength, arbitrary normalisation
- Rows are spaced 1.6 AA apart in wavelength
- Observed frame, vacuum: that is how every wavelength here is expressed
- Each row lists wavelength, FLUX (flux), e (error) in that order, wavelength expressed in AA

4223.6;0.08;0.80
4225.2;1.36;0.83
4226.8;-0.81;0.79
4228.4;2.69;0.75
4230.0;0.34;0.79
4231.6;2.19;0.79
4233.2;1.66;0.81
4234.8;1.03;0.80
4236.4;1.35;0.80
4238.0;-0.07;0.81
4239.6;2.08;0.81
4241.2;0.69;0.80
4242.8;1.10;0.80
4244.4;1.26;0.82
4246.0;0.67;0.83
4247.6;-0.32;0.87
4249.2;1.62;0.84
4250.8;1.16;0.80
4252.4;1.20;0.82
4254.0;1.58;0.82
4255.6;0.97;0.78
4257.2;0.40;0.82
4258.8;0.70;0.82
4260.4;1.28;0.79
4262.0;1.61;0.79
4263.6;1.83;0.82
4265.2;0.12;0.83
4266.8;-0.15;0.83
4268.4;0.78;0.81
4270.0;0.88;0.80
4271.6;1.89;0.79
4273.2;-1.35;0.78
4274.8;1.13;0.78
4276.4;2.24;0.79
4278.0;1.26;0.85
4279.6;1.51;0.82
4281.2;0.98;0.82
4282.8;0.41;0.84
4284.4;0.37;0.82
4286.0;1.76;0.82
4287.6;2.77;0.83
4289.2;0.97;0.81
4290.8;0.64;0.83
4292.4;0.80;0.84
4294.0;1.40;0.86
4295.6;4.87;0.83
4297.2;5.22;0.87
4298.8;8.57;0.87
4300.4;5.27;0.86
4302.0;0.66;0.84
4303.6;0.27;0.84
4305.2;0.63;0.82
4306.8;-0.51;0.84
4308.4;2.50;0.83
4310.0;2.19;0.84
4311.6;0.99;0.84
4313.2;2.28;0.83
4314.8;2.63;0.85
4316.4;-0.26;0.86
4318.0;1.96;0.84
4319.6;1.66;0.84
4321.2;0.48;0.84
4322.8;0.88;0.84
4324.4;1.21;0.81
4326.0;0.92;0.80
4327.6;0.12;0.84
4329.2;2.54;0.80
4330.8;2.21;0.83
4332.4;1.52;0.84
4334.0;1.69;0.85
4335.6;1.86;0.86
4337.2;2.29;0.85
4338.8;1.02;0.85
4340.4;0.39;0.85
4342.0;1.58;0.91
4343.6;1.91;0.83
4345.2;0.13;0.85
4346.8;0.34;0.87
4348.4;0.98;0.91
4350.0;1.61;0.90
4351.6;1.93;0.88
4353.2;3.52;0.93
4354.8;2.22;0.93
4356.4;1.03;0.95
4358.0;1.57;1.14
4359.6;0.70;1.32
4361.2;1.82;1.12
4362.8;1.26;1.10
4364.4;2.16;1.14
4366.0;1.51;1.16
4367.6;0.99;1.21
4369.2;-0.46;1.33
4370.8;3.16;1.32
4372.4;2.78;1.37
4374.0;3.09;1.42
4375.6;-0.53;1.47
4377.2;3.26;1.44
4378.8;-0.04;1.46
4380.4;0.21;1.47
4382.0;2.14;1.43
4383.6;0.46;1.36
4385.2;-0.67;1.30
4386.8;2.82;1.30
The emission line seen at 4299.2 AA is [O II] 3727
